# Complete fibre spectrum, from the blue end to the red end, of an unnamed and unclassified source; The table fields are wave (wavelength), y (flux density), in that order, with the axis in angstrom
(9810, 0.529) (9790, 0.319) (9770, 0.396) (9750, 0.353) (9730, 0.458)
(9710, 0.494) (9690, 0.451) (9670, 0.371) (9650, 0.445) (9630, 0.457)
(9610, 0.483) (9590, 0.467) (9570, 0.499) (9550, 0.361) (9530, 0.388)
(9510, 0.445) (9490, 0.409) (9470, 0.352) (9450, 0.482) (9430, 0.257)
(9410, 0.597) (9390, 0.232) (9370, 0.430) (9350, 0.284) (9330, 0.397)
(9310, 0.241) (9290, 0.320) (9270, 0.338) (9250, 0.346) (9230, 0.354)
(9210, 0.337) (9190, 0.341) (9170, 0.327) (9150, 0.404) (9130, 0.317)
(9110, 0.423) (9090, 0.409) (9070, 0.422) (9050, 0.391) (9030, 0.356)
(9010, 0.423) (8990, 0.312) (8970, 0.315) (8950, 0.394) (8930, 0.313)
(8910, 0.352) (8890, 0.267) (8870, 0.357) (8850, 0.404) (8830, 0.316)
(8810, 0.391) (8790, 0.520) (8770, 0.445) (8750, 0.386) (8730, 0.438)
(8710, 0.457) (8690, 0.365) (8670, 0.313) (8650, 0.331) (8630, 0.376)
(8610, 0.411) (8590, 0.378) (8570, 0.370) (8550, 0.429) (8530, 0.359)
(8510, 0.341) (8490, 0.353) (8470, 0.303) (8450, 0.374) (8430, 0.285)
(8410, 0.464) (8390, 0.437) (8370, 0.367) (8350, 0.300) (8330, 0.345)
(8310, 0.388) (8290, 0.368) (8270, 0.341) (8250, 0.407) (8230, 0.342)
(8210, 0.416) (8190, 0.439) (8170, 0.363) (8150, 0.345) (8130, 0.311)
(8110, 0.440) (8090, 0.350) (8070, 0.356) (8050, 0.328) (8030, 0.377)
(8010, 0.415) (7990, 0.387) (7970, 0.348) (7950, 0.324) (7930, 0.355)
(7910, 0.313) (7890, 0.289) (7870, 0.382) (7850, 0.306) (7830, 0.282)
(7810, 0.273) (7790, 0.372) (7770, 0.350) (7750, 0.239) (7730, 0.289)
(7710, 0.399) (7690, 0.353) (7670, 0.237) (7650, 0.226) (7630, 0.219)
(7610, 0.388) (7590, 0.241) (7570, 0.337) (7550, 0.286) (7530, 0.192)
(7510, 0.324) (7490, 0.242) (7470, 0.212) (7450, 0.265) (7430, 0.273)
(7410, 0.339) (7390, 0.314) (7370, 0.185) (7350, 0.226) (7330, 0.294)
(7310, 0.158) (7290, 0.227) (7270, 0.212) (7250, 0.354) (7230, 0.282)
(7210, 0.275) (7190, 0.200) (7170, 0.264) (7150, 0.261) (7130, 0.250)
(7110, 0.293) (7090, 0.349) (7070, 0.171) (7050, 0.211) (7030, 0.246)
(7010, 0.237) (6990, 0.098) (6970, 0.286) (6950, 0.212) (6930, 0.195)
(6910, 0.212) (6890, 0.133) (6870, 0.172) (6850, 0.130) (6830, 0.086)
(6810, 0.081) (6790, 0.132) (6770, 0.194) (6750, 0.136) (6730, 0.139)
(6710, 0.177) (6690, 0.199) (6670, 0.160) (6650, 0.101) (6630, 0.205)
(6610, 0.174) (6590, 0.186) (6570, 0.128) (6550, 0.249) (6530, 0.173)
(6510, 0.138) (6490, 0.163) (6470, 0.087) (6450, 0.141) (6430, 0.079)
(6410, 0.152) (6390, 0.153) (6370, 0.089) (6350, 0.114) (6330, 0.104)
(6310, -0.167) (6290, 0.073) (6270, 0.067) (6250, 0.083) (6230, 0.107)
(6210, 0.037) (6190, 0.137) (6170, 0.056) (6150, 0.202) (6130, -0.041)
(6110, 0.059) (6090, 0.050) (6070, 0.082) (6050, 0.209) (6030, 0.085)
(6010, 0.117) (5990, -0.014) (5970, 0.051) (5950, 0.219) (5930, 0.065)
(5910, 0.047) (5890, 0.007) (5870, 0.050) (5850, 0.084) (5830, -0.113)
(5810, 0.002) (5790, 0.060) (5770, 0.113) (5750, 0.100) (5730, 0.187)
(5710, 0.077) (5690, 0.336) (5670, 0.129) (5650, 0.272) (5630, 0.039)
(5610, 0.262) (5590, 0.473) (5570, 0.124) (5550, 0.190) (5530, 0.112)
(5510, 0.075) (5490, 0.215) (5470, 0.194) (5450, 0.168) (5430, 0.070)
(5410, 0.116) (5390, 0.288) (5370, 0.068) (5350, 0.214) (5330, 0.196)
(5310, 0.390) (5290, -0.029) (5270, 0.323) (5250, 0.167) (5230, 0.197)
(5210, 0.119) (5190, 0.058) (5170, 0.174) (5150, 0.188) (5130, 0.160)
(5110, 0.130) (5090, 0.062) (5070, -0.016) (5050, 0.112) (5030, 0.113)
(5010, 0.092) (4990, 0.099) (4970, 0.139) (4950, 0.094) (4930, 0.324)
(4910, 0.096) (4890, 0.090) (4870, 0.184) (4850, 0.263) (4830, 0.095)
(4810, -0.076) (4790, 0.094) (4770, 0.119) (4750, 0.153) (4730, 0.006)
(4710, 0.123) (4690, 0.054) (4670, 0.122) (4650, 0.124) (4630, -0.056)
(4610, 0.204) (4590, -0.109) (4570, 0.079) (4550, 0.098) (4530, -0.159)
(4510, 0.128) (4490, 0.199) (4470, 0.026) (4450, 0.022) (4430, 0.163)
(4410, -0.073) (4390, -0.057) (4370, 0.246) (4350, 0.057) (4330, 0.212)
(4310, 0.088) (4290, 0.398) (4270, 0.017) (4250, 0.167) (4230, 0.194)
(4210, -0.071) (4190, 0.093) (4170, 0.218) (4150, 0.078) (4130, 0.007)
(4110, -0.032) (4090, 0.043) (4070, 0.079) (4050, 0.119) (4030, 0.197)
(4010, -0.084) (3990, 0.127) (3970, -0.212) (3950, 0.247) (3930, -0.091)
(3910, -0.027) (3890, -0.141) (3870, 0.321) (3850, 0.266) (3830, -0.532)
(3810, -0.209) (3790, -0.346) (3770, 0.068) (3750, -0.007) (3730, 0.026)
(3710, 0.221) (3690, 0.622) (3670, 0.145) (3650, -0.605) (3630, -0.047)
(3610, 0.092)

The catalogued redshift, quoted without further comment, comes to 0.78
